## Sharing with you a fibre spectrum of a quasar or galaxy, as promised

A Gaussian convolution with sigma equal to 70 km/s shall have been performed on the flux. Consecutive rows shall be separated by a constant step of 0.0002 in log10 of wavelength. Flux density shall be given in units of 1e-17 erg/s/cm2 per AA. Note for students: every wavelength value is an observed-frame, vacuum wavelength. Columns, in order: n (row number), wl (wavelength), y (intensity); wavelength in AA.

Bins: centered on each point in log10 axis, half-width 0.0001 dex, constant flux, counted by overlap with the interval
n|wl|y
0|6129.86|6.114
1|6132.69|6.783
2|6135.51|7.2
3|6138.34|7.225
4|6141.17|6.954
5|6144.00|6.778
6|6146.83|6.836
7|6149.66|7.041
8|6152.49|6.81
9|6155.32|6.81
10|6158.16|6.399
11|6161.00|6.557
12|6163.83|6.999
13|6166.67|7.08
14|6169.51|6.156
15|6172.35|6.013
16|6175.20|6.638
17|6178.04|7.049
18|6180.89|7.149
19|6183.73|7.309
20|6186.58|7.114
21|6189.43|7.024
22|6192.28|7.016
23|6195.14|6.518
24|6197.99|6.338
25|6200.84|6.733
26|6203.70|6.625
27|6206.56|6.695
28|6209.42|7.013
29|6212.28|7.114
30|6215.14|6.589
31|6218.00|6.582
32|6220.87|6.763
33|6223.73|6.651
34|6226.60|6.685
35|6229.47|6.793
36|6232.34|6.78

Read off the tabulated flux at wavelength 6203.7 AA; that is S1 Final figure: 6.625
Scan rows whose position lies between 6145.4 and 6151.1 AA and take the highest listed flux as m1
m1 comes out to 7.041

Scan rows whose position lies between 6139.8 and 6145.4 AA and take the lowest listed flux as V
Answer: 6.778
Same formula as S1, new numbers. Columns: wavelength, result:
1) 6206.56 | 6.695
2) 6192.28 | 7.016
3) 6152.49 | 6.81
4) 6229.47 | 6.793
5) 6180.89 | 7.149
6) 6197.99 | 6.338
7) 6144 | 6.778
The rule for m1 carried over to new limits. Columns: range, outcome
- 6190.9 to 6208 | 7.016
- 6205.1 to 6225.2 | 7.114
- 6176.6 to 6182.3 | 7.149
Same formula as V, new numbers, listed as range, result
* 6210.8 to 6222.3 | 6.582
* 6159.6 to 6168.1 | 6.557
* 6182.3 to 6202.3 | 6.338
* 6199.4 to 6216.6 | 6.589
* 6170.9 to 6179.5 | 6.013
